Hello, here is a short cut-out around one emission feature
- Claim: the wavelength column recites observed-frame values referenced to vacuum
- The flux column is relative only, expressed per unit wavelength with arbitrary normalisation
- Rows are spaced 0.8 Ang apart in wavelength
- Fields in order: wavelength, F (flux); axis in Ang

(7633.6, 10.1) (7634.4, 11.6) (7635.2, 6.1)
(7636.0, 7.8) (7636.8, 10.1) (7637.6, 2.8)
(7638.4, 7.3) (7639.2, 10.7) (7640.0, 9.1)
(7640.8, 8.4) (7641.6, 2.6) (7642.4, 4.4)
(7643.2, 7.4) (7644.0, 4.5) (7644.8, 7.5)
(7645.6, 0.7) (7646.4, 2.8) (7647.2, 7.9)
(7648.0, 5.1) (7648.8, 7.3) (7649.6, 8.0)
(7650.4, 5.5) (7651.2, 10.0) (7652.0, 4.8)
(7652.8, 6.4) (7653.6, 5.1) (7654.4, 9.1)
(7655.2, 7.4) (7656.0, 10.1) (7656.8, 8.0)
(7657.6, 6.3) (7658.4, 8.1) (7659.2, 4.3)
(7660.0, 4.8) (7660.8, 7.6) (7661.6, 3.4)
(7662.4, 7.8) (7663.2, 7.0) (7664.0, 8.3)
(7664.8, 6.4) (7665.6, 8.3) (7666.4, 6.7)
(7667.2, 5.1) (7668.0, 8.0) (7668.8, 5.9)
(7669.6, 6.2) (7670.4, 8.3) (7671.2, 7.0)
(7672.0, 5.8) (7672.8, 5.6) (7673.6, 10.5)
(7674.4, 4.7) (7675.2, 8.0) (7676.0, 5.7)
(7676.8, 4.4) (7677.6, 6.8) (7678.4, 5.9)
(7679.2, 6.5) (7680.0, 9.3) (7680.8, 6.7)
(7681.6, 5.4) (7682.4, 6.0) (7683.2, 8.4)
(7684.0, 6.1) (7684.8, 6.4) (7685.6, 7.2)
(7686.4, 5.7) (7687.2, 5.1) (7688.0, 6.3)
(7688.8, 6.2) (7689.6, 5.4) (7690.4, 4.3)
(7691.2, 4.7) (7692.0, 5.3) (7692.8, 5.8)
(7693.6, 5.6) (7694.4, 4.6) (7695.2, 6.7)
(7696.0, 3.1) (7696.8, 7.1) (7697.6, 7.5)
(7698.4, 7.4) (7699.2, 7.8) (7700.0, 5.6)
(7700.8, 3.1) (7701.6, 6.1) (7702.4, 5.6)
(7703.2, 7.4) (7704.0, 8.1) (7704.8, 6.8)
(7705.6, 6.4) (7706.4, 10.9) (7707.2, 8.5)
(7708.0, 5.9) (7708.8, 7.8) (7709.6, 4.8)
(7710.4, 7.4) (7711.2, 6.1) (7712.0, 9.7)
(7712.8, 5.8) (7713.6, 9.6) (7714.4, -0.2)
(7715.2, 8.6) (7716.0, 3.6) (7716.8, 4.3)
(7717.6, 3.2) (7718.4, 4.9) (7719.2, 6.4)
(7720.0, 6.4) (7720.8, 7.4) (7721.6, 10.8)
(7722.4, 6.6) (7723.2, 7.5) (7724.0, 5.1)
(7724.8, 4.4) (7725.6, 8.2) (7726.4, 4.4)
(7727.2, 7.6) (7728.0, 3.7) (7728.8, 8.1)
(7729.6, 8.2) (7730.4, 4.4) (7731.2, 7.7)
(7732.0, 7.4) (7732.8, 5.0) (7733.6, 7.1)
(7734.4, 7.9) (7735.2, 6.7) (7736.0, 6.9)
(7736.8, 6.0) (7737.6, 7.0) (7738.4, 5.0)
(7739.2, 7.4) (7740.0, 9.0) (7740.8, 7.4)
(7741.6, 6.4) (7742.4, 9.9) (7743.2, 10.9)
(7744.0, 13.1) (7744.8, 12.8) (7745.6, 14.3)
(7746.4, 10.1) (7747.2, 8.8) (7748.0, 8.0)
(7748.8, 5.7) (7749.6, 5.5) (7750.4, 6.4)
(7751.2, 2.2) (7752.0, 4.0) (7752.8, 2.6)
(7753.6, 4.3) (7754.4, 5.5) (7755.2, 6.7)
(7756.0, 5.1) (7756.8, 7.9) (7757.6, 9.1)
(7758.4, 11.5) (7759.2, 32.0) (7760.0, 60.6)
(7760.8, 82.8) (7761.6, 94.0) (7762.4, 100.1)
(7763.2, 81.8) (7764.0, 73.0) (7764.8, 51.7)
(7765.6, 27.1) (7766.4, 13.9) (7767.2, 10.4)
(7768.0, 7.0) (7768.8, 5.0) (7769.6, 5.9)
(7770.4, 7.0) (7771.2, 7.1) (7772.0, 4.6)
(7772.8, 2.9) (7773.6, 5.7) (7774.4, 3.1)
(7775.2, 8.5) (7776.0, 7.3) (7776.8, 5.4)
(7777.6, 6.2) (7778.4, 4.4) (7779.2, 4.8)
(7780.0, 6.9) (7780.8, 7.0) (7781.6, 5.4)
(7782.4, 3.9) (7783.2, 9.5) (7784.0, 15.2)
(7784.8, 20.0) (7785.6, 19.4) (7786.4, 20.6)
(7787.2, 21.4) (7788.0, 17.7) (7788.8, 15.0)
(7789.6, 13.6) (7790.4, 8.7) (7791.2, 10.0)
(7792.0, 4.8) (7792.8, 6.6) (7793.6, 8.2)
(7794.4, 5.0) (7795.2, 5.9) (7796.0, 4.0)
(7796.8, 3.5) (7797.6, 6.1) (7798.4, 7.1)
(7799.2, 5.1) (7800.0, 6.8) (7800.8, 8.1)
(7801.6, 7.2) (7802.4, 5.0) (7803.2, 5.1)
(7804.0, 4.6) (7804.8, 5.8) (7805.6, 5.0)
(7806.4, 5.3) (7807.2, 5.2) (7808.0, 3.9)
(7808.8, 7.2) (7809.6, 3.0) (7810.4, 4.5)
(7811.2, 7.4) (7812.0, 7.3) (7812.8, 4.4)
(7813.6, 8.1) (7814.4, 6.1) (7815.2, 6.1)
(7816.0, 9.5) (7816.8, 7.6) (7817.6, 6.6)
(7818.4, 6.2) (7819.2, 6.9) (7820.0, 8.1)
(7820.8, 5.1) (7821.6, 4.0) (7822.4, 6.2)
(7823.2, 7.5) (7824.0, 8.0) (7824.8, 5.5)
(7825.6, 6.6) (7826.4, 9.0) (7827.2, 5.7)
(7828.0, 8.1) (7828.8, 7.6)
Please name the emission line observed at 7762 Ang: H-alpha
